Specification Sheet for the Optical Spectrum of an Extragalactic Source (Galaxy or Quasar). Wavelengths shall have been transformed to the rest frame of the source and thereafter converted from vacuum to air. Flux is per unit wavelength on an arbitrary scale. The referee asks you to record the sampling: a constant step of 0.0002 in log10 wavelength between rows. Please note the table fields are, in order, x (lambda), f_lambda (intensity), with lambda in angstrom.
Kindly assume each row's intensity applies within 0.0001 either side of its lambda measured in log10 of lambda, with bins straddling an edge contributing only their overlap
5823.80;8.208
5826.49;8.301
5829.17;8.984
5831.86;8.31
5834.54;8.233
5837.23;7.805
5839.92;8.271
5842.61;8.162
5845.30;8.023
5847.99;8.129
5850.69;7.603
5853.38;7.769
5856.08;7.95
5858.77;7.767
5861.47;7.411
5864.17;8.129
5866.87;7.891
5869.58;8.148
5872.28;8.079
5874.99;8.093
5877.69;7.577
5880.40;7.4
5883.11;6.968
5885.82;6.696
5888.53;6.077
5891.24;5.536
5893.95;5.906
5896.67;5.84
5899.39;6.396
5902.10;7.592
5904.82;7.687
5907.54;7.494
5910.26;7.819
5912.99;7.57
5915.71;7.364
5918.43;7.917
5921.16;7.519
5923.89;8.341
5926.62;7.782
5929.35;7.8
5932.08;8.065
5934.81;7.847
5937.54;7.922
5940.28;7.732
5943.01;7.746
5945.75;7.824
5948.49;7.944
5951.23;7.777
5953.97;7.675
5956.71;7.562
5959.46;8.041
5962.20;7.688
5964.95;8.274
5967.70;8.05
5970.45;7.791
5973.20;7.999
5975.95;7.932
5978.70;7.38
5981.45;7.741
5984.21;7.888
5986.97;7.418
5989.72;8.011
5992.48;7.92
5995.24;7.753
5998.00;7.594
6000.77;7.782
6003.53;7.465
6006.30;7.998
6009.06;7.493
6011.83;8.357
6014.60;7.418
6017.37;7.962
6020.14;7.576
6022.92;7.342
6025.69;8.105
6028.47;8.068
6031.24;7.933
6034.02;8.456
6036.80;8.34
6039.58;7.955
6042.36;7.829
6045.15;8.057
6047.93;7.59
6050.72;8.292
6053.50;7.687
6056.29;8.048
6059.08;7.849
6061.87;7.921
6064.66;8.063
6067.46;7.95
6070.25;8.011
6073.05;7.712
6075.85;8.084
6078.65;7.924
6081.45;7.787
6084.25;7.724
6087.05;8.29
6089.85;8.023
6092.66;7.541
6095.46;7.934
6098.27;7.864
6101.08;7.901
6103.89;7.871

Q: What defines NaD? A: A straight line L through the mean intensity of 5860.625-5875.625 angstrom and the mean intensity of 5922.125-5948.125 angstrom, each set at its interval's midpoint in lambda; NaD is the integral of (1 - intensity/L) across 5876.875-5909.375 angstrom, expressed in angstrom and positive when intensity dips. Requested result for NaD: 4.8 angstrom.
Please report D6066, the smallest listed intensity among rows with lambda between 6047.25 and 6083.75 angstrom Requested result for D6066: 7.59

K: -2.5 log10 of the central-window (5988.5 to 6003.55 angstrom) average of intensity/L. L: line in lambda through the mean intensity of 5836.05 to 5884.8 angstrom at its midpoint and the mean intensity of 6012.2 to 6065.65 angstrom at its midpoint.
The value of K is 0.018 mag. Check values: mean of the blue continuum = 7.83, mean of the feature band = 7.78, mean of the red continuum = 7.93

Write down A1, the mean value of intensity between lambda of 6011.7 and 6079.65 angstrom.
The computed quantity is 7.93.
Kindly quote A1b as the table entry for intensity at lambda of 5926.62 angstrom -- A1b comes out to 7.782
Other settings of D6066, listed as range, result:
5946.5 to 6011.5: 7.38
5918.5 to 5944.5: 7.519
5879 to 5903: 5.536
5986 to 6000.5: 7.418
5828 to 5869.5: 7.411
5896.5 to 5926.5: 5.84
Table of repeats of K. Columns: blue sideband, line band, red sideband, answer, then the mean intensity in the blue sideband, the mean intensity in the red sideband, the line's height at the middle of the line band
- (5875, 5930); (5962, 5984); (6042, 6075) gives -0.050 mag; 7.18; 7.92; 7.51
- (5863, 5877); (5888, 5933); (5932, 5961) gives 0.099 mag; 8.04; 7.82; 7.93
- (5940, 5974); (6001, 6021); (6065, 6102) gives 0.016 mag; 7.86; 7.91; 7.88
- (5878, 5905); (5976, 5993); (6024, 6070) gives -0.042 mag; 6.6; 8.01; 7.44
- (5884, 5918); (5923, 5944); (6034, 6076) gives -0.116 mag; 6.87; 7.97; 7.1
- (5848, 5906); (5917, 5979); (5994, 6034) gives -0.044 mag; 7.28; 7.8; 7.55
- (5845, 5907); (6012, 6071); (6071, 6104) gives -0.023 mag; 7.32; 7.89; 7.77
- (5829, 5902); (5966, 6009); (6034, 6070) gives 0.006 mag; 7.5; 7.99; 7.82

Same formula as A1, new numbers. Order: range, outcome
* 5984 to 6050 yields 7.85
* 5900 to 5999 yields 7.78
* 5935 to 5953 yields 7.82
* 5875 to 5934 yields 7.23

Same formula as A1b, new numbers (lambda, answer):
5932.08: 8.065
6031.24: 7.933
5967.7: 8.05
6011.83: 8.357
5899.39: 6.396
